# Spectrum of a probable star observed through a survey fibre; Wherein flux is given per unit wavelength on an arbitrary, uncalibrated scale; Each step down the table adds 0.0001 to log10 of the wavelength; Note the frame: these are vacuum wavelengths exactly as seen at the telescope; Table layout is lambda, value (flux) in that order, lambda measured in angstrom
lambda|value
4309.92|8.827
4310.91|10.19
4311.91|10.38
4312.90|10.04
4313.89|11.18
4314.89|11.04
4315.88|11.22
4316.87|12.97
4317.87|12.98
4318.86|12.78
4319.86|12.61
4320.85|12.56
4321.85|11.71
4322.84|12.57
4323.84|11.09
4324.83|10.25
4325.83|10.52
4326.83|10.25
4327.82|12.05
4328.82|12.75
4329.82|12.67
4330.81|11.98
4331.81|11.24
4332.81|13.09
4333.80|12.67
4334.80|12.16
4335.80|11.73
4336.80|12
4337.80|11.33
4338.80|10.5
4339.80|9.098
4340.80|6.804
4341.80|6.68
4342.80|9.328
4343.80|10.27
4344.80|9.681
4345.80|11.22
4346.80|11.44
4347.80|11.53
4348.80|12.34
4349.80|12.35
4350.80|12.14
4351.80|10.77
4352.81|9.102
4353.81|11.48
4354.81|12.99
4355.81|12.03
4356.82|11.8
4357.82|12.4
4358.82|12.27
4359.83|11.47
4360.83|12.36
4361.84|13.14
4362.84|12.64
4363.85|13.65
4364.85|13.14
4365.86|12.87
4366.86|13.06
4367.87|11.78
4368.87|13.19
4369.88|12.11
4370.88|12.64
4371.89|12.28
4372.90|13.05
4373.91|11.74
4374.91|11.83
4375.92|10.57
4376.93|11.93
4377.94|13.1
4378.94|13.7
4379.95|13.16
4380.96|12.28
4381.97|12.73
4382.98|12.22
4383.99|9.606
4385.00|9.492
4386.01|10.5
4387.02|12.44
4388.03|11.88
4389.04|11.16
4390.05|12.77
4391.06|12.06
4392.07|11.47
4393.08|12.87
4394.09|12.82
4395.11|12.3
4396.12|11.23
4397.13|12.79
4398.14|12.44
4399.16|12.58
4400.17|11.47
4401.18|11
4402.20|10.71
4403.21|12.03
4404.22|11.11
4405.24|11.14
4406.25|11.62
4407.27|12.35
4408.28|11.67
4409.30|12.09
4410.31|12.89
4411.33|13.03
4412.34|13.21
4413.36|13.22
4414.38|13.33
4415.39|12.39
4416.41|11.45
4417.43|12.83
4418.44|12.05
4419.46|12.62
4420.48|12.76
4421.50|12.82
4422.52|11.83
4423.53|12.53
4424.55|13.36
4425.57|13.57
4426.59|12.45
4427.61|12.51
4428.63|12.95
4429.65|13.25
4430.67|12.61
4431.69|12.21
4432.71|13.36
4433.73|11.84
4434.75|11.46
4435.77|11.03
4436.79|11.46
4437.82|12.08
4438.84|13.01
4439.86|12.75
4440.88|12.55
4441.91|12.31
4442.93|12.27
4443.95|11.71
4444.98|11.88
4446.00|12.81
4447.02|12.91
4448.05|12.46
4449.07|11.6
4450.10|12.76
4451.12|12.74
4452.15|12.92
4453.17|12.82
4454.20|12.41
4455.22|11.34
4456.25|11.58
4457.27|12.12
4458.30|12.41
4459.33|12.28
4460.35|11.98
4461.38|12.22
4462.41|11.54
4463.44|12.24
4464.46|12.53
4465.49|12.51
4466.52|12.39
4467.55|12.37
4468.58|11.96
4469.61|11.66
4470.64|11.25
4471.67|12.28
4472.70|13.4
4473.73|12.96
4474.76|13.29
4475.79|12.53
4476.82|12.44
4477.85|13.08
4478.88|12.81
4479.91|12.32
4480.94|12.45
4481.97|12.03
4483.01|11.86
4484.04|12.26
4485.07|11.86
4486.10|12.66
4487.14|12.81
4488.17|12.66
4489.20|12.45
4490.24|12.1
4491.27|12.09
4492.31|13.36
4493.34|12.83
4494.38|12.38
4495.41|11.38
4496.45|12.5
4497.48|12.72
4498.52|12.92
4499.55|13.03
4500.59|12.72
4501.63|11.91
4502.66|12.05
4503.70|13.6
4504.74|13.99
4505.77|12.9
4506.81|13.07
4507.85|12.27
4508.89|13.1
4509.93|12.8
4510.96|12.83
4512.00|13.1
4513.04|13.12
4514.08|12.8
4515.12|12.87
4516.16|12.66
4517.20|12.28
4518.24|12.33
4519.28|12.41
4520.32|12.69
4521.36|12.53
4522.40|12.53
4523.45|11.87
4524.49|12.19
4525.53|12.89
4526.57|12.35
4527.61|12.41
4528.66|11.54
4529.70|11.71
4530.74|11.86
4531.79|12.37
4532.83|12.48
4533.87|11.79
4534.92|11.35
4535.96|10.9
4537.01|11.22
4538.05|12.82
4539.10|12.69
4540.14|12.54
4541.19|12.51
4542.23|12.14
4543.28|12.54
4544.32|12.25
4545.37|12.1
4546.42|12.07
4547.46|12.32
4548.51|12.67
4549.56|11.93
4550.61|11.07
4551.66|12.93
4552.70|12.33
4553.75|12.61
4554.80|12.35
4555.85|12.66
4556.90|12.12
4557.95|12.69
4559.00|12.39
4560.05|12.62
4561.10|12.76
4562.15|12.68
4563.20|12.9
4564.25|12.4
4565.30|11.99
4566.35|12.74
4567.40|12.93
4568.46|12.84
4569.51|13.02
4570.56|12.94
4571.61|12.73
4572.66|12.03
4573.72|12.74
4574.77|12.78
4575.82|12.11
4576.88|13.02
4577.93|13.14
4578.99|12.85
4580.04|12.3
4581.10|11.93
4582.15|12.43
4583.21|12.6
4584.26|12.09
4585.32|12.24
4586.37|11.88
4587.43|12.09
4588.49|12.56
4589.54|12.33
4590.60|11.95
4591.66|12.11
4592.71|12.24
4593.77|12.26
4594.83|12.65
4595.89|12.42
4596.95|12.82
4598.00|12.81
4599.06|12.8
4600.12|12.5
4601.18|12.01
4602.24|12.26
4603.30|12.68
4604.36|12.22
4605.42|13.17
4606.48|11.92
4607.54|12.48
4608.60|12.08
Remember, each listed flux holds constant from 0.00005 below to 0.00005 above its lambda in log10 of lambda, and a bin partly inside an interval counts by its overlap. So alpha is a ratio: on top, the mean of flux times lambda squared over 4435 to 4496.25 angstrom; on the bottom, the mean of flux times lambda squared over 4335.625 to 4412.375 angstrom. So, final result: 1.09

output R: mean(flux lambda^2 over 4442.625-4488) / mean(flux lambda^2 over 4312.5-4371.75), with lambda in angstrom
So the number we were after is 1.12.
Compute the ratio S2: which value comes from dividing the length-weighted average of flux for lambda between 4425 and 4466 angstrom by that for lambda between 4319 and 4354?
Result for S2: 1.11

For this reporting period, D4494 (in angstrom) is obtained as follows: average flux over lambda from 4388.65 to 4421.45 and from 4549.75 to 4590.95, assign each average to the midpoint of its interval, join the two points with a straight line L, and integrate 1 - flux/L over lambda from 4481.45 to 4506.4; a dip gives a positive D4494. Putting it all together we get -0.4 angstrom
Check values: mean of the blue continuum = 12.2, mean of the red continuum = 12.5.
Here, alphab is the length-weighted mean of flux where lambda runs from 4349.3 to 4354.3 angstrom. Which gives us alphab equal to 11.2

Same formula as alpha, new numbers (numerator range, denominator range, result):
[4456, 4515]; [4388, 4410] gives 1.09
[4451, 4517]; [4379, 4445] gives 1.06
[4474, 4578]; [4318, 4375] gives 1.16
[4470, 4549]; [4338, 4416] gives 1.12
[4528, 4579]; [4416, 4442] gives 1.05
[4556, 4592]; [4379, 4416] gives 1.12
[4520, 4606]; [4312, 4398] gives 1.16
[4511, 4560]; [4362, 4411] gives 1.09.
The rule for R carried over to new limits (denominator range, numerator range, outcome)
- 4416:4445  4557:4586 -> 1.08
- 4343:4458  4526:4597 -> 1.09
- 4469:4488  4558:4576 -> 1.06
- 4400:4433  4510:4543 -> 1.05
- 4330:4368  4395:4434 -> 1.11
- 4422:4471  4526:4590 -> 1.05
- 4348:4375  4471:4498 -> 1.08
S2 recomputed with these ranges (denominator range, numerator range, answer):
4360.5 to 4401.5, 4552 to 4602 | 1.02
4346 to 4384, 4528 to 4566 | 1.00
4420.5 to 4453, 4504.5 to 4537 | 1.00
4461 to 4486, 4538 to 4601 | 1.01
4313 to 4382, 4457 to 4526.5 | 1.06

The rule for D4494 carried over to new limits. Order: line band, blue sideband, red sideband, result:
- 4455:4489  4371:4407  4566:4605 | -0.5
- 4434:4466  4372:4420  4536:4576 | -0.1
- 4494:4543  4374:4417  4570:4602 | -0.6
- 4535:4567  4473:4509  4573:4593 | 0.4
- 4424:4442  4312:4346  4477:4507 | -0.6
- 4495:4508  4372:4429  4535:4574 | -0.4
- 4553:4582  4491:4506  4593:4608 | -0.1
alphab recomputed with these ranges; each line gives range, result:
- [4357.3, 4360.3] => 12.1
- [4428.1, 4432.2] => 12.8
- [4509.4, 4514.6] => 12.9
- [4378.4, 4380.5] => 13.4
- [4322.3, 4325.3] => 11.3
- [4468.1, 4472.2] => 11.8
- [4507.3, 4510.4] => 12.7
